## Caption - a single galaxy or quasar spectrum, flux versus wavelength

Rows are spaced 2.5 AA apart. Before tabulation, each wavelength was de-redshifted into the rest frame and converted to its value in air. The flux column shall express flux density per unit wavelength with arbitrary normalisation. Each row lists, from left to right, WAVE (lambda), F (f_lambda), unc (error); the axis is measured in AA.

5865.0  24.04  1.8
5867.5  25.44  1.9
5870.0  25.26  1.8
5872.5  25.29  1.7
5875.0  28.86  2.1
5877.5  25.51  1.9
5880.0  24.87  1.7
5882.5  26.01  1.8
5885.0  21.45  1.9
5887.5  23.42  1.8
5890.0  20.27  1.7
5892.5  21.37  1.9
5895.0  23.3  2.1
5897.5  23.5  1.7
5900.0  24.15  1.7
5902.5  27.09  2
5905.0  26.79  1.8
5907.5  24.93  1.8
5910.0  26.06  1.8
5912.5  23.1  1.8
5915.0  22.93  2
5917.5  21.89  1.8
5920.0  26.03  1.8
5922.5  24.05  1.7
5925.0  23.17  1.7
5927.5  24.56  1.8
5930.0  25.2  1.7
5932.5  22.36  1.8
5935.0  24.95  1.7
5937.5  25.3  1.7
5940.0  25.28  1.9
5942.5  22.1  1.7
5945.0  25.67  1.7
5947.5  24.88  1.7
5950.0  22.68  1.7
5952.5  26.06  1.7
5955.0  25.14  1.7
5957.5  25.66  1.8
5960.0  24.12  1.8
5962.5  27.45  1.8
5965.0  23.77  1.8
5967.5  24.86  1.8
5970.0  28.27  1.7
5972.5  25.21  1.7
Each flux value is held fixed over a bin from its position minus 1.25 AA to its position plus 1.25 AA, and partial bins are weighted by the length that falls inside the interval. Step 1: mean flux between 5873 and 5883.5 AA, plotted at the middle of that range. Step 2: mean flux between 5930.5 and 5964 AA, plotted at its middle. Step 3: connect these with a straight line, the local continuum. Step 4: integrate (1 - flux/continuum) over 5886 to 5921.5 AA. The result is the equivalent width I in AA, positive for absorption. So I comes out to 2.5 AA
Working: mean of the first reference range 26.2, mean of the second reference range 24.7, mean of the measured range 23.9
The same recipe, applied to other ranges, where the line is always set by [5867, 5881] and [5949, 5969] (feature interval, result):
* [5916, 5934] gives 1.1 AA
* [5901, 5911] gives -0.2 AA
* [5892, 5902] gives 0.8 AA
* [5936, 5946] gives 0.3 AA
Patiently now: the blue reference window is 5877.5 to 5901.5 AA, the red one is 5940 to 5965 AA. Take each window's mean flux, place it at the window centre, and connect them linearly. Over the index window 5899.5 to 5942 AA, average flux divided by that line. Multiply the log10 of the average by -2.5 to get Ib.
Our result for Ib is -0.022 mag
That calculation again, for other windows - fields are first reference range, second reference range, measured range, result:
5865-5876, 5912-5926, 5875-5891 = 0.06 mag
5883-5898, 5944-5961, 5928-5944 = 0.00 mag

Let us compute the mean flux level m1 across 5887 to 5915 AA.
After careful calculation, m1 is 24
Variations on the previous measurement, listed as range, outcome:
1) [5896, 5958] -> 24.5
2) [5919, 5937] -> 24.3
